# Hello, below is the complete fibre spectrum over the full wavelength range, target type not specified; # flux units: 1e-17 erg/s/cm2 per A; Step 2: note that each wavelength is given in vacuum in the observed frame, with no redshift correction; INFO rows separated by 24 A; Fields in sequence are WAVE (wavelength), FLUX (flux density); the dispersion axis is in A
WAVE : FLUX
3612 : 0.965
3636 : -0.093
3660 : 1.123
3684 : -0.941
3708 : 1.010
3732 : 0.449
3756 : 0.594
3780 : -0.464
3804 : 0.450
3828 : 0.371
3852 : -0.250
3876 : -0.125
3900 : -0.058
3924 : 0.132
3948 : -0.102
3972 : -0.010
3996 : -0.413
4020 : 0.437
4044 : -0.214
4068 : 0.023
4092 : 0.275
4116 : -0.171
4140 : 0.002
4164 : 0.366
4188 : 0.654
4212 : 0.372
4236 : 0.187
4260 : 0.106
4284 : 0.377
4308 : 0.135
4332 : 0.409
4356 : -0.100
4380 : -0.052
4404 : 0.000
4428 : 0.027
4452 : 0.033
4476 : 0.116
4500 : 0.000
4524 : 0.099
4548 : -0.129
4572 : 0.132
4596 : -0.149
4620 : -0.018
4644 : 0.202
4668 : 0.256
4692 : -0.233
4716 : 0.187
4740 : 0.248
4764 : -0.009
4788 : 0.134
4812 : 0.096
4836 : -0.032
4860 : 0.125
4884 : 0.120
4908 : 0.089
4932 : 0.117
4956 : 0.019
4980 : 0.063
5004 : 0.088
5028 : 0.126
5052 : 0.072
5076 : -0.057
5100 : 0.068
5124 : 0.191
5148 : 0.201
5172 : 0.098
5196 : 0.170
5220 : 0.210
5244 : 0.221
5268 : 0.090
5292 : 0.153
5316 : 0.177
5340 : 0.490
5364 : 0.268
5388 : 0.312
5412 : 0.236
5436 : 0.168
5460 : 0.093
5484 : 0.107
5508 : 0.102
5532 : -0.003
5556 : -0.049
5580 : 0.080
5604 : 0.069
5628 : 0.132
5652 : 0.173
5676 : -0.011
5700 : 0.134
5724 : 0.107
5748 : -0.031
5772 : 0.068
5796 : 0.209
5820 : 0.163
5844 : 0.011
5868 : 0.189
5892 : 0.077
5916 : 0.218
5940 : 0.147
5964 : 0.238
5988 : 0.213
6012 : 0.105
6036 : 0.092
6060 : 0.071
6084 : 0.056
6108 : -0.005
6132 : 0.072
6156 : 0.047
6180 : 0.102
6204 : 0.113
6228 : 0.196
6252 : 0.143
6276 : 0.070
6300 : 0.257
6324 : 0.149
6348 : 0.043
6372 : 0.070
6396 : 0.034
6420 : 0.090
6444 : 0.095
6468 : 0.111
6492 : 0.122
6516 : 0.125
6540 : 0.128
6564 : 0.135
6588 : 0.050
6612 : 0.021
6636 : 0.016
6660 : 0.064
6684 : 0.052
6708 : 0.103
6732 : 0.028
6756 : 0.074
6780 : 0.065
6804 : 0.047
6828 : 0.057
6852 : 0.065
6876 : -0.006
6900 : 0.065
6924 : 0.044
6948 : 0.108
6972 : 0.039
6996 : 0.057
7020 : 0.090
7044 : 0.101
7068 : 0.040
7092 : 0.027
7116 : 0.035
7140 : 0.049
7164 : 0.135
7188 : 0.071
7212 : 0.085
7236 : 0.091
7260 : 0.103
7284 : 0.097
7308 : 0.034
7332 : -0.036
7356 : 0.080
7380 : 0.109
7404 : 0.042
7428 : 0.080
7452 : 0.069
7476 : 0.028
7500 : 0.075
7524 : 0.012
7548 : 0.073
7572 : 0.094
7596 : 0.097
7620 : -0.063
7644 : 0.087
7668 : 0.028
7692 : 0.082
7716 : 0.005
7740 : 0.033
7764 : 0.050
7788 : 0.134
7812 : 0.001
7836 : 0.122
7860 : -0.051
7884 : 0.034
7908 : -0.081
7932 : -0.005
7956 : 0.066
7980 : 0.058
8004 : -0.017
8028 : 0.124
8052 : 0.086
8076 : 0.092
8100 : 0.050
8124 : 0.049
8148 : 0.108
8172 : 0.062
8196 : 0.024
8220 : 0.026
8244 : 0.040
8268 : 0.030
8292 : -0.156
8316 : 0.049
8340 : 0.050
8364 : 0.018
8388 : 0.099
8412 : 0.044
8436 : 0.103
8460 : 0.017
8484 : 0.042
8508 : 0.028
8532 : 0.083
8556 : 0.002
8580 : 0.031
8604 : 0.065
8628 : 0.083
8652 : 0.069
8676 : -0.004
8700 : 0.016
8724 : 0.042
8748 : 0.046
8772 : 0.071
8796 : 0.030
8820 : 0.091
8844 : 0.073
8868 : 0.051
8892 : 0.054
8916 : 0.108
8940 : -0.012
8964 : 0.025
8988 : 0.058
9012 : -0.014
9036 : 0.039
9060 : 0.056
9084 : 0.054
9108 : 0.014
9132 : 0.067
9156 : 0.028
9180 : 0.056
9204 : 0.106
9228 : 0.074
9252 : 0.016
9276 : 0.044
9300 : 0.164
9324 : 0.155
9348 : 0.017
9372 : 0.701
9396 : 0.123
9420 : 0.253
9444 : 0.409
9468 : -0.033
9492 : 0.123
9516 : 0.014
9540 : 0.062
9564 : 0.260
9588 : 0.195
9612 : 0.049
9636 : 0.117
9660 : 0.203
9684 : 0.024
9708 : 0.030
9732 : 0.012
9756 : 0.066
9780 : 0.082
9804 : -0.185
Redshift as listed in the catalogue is 2.445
